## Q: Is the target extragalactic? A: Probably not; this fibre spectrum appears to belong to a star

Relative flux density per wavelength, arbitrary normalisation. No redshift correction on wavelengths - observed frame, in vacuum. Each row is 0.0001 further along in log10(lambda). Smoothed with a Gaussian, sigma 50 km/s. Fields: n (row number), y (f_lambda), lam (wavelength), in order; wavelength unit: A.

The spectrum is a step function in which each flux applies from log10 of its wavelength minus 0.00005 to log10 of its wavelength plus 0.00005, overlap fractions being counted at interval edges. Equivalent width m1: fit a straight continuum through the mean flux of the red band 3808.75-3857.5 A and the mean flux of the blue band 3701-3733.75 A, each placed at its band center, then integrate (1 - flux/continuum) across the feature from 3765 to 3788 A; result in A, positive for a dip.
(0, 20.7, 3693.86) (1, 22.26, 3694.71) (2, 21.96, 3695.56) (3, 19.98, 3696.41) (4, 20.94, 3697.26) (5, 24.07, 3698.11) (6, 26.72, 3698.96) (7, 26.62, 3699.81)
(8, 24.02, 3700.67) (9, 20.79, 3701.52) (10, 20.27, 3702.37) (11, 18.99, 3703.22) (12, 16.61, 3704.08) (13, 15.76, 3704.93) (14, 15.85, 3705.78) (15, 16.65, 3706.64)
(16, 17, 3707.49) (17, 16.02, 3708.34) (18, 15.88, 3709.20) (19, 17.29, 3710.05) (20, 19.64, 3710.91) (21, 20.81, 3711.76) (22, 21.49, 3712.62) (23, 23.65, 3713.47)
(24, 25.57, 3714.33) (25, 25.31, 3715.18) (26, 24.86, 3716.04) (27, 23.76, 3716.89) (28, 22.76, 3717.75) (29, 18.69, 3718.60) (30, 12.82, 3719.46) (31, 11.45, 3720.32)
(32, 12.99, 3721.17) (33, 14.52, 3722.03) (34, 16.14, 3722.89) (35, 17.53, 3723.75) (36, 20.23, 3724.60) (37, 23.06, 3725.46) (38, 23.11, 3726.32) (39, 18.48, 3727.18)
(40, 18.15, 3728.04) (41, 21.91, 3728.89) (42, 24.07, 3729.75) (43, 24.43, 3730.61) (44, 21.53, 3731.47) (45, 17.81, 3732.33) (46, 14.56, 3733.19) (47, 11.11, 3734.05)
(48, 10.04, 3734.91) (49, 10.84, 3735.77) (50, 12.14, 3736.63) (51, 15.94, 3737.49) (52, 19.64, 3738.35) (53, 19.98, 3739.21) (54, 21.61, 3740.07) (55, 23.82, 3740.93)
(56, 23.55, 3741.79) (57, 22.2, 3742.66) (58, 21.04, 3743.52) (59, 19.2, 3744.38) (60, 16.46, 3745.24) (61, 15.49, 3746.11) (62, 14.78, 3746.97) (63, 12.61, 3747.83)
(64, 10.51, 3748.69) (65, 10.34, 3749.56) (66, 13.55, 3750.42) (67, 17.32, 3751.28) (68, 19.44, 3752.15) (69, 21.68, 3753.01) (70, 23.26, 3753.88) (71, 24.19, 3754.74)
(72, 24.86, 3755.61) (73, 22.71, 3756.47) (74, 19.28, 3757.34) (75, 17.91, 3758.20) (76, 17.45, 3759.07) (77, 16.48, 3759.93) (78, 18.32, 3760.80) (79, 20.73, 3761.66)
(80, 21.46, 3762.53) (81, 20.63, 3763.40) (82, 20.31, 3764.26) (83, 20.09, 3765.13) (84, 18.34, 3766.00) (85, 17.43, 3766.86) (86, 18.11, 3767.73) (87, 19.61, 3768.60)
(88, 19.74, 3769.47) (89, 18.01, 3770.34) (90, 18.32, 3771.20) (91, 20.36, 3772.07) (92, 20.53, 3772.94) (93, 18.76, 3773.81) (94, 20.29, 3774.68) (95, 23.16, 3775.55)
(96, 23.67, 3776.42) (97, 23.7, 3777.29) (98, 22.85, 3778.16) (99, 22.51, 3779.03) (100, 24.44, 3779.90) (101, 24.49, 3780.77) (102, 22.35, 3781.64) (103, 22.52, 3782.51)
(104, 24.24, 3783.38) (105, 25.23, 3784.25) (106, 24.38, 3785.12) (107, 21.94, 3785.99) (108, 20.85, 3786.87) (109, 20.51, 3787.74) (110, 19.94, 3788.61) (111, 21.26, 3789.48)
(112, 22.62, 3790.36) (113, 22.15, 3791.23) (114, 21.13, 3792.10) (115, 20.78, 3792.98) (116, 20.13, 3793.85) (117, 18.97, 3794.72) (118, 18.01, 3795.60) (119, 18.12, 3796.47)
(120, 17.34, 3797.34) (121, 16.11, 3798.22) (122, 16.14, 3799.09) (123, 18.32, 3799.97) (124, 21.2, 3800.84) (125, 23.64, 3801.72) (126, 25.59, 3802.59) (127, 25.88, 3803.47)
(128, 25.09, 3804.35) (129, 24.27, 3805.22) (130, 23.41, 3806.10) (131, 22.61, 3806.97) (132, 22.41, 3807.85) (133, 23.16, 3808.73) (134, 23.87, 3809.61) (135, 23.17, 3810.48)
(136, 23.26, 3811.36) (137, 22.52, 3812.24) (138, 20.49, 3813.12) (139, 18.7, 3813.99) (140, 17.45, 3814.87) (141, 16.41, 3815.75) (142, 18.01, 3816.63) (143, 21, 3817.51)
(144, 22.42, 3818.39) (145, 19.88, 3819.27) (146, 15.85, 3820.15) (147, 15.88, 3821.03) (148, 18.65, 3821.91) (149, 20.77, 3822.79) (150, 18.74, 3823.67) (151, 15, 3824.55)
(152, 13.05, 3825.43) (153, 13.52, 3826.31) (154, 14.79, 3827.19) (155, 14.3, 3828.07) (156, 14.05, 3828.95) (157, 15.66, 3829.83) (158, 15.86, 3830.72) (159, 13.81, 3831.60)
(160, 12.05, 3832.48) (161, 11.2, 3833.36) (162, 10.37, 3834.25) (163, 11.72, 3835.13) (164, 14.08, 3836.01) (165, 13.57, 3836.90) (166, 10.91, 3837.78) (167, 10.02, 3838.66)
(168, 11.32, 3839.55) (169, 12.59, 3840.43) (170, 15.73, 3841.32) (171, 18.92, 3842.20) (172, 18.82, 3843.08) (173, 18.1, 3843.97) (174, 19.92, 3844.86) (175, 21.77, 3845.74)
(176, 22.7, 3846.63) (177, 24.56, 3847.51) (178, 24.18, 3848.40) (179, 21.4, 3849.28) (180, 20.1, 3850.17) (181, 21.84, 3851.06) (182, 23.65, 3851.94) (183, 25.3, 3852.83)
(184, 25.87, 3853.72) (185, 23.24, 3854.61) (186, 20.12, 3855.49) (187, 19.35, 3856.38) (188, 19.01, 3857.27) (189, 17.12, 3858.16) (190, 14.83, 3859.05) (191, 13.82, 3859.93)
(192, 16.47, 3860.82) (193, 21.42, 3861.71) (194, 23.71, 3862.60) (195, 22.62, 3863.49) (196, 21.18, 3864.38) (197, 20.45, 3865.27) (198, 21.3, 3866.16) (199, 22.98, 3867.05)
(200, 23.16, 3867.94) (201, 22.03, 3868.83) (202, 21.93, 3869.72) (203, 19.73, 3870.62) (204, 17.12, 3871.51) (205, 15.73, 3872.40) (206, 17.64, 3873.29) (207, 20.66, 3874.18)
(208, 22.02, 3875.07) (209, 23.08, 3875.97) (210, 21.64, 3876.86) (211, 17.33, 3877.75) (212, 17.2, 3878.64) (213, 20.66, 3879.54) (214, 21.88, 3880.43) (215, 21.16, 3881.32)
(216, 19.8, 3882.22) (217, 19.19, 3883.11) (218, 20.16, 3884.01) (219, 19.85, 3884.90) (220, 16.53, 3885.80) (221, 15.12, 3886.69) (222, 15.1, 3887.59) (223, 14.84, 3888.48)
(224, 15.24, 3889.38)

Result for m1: -3.4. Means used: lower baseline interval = 19.2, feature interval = 21.4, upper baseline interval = 18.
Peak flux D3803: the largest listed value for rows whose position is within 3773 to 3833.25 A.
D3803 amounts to 25.88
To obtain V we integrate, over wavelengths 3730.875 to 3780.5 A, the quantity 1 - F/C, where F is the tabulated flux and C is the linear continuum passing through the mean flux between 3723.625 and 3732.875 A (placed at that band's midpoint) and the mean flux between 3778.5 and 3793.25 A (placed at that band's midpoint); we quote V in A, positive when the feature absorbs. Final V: 6.4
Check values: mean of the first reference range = 21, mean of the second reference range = 22.4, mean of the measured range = 18.9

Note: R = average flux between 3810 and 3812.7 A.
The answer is 23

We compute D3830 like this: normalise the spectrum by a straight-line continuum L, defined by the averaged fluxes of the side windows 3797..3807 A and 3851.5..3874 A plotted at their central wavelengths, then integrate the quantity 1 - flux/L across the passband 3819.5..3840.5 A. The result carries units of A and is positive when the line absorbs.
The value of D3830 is 6.9 A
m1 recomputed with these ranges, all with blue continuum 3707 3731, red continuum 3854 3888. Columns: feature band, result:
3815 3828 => 1.55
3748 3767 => 0.80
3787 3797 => -0.32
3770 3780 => -0.83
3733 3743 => 1.29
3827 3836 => 2.88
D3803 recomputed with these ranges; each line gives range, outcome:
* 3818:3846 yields 22.42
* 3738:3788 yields 25.23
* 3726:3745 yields 24.43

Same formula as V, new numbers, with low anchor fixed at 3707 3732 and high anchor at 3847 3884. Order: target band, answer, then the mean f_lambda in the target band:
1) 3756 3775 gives 0.7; 19.3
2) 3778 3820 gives -2.5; 21.4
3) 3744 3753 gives 2.1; 15.3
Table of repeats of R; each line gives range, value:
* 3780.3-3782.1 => 23.5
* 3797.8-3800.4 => 16.9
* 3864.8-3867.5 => 21.6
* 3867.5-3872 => 20.7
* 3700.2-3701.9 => 22.5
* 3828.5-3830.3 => 14.8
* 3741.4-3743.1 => 22.8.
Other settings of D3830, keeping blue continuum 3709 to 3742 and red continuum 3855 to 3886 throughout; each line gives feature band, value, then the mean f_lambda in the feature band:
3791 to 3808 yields -1.4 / 21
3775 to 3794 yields -3.1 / 22.5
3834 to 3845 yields 3.0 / 14.2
